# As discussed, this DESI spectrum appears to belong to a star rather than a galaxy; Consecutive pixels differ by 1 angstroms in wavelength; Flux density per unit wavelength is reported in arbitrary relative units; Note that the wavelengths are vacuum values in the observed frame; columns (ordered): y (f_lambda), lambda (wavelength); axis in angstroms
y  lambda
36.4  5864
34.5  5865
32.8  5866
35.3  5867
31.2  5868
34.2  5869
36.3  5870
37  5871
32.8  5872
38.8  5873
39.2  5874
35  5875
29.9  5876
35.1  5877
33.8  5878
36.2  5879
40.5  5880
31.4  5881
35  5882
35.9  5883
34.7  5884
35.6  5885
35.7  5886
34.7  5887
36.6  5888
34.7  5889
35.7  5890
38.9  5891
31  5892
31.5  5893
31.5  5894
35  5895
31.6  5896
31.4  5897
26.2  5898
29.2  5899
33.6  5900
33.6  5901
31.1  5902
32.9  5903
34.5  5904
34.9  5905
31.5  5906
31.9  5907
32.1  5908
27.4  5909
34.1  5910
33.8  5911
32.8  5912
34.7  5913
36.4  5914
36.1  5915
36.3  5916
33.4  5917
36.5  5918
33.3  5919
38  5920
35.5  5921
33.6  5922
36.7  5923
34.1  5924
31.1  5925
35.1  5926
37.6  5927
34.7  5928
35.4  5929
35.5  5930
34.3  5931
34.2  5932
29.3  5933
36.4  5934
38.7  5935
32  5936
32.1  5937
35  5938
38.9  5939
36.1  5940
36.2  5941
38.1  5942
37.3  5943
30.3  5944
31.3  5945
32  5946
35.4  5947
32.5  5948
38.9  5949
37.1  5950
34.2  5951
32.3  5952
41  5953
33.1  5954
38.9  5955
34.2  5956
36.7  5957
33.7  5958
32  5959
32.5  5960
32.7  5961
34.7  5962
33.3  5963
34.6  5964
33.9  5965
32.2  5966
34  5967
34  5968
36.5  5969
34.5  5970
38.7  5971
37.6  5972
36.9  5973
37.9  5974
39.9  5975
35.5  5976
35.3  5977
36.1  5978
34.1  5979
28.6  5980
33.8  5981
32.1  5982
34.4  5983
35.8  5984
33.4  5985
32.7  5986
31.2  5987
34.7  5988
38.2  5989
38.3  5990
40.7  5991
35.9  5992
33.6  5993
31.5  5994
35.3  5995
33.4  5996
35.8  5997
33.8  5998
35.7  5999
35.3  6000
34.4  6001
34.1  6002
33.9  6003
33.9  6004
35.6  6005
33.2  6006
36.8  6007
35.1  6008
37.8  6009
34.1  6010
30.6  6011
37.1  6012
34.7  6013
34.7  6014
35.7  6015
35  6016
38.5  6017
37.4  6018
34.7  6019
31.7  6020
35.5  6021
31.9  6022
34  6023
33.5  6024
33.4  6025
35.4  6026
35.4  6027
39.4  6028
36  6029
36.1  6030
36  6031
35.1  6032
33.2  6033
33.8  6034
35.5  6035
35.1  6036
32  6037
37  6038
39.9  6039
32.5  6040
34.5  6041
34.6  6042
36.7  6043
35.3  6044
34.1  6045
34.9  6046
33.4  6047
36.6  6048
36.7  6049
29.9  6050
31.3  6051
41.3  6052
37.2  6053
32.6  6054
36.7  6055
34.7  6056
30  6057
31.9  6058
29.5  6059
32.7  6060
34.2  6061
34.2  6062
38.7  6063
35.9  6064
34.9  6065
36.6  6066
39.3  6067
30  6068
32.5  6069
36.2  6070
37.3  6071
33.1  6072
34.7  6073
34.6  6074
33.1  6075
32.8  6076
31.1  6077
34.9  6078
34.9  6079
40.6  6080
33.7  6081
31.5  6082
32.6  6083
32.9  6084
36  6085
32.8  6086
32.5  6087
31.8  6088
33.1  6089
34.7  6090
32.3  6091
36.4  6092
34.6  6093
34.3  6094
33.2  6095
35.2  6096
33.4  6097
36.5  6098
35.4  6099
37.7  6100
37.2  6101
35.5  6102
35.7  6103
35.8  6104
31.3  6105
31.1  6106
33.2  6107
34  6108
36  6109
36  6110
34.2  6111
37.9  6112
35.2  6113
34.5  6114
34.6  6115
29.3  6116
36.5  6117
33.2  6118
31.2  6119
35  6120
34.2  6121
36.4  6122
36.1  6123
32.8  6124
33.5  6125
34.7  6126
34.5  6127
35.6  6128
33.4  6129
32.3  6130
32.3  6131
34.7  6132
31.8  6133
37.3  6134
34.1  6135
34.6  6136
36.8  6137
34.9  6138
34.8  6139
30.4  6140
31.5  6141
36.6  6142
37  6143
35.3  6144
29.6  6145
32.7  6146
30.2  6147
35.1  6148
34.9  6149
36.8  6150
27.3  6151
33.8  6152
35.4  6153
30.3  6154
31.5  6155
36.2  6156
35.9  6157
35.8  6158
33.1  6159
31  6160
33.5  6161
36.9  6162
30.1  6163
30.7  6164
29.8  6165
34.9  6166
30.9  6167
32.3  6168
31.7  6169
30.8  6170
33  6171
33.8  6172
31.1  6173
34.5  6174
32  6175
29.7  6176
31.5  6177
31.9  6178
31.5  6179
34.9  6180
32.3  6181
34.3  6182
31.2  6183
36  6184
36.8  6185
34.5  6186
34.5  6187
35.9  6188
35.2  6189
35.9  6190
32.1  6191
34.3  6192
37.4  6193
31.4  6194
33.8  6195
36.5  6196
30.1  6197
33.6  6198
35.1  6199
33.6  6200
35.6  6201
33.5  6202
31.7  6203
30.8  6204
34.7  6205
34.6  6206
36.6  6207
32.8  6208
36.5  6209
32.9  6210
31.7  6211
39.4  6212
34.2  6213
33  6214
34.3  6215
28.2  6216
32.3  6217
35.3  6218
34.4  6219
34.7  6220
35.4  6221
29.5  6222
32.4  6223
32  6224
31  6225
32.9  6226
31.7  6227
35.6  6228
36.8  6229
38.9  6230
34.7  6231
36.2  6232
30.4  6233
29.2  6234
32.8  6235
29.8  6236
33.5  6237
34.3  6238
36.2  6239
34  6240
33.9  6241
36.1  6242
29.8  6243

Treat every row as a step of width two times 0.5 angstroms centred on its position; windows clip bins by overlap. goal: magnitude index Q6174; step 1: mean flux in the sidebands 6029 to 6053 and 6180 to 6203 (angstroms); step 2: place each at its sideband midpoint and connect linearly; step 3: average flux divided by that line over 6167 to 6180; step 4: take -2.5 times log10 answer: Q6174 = 0.074 mag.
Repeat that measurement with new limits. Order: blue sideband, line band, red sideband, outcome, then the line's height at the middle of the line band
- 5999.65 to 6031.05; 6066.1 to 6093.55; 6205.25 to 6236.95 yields 0.01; 34.6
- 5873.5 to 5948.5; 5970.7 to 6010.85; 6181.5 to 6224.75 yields -0.03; 34.1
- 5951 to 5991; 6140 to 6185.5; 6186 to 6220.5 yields 0.04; 34.2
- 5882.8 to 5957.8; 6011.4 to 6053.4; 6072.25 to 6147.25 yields -0.03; 34.2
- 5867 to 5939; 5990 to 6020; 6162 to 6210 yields -0.04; 33.9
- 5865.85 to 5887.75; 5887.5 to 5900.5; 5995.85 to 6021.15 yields 0.07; 35.1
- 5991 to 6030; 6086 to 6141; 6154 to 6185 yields -0.02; 33.5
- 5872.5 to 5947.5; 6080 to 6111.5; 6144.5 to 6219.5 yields -0.02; 33.7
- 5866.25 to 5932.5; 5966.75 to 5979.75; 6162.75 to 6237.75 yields -0.07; 34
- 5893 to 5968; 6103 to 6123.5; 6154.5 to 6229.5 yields -0.02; 33.6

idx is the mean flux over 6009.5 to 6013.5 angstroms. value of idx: 34.1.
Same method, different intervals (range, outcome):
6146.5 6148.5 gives 32.6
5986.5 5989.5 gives 34.7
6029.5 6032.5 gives 35.7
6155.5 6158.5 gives 36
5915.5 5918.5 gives 35.4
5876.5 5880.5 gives 36.4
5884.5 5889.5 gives 35.5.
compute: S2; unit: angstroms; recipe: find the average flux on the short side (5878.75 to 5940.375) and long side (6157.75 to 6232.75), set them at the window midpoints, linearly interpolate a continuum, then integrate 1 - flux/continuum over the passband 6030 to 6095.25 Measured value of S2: -1.2 angstroms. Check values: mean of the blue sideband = 34.2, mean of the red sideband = 33.5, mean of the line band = 34.4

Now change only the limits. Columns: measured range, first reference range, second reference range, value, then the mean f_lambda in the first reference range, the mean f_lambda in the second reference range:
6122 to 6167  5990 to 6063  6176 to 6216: 0.69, 34.8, 33.9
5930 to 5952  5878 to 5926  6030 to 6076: -0.41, 33.9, 34.7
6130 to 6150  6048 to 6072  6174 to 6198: 0.01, 34.5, 33.7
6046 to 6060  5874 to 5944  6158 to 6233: -0.04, 34.3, 33.5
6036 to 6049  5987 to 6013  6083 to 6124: -0.15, 35.1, 34.4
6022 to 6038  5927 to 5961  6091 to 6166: -0.19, 34.9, 34.1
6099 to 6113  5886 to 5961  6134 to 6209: -0.57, 34.2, 33.5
